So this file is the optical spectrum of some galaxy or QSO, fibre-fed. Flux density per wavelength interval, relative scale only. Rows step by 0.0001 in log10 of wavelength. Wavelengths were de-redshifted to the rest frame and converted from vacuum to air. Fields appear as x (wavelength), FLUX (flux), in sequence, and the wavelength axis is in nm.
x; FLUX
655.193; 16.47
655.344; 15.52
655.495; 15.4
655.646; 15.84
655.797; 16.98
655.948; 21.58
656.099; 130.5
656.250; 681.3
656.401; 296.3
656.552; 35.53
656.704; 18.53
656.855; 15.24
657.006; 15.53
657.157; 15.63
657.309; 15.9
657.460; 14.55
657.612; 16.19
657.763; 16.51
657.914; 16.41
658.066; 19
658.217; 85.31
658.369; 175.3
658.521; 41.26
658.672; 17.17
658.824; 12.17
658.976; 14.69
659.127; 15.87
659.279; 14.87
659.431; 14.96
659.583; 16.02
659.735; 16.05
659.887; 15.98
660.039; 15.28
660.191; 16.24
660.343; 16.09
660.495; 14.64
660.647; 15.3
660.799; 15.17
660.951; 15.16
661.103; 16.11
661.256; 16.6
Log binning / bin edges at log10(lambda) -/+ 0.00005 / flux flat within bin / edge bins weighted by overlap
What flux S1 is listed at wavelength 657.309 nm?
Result 15.9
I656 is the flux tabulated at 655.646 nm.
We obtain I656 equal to 15.84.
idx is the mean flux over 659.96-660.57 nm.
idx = 15.6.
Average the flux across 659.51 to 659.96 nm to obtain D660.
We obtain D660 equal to 16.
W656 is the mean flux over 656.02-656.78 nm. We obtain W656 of 231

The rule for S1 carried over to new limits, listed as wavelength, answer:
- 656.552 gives 35.53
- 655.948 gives 21.58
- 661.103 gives 16.11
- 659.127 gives 15.87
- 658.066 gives 19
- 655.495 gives 15.4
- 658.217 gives 85.31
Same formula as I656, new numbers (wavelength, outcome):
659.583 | 16.02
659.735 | 16.05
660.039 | 15.28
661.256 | 16.6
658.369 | 175.3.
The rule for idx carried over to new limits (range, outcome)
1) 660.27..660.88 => 15.3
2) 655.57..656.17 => 45.6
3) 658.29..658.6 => 107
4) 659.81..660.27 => 15.8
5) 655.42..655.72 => 15.6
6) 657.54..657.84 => 16.4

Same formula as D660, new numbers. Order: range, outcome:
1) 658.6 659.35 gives 14.9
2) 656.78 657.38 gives 15.6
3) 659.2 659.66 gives 15.3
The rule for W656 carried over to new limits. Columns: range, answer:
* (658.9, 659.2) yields 15.3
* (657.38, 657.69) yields 15.4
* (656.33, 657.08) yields 75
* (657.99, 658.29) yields 51.9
